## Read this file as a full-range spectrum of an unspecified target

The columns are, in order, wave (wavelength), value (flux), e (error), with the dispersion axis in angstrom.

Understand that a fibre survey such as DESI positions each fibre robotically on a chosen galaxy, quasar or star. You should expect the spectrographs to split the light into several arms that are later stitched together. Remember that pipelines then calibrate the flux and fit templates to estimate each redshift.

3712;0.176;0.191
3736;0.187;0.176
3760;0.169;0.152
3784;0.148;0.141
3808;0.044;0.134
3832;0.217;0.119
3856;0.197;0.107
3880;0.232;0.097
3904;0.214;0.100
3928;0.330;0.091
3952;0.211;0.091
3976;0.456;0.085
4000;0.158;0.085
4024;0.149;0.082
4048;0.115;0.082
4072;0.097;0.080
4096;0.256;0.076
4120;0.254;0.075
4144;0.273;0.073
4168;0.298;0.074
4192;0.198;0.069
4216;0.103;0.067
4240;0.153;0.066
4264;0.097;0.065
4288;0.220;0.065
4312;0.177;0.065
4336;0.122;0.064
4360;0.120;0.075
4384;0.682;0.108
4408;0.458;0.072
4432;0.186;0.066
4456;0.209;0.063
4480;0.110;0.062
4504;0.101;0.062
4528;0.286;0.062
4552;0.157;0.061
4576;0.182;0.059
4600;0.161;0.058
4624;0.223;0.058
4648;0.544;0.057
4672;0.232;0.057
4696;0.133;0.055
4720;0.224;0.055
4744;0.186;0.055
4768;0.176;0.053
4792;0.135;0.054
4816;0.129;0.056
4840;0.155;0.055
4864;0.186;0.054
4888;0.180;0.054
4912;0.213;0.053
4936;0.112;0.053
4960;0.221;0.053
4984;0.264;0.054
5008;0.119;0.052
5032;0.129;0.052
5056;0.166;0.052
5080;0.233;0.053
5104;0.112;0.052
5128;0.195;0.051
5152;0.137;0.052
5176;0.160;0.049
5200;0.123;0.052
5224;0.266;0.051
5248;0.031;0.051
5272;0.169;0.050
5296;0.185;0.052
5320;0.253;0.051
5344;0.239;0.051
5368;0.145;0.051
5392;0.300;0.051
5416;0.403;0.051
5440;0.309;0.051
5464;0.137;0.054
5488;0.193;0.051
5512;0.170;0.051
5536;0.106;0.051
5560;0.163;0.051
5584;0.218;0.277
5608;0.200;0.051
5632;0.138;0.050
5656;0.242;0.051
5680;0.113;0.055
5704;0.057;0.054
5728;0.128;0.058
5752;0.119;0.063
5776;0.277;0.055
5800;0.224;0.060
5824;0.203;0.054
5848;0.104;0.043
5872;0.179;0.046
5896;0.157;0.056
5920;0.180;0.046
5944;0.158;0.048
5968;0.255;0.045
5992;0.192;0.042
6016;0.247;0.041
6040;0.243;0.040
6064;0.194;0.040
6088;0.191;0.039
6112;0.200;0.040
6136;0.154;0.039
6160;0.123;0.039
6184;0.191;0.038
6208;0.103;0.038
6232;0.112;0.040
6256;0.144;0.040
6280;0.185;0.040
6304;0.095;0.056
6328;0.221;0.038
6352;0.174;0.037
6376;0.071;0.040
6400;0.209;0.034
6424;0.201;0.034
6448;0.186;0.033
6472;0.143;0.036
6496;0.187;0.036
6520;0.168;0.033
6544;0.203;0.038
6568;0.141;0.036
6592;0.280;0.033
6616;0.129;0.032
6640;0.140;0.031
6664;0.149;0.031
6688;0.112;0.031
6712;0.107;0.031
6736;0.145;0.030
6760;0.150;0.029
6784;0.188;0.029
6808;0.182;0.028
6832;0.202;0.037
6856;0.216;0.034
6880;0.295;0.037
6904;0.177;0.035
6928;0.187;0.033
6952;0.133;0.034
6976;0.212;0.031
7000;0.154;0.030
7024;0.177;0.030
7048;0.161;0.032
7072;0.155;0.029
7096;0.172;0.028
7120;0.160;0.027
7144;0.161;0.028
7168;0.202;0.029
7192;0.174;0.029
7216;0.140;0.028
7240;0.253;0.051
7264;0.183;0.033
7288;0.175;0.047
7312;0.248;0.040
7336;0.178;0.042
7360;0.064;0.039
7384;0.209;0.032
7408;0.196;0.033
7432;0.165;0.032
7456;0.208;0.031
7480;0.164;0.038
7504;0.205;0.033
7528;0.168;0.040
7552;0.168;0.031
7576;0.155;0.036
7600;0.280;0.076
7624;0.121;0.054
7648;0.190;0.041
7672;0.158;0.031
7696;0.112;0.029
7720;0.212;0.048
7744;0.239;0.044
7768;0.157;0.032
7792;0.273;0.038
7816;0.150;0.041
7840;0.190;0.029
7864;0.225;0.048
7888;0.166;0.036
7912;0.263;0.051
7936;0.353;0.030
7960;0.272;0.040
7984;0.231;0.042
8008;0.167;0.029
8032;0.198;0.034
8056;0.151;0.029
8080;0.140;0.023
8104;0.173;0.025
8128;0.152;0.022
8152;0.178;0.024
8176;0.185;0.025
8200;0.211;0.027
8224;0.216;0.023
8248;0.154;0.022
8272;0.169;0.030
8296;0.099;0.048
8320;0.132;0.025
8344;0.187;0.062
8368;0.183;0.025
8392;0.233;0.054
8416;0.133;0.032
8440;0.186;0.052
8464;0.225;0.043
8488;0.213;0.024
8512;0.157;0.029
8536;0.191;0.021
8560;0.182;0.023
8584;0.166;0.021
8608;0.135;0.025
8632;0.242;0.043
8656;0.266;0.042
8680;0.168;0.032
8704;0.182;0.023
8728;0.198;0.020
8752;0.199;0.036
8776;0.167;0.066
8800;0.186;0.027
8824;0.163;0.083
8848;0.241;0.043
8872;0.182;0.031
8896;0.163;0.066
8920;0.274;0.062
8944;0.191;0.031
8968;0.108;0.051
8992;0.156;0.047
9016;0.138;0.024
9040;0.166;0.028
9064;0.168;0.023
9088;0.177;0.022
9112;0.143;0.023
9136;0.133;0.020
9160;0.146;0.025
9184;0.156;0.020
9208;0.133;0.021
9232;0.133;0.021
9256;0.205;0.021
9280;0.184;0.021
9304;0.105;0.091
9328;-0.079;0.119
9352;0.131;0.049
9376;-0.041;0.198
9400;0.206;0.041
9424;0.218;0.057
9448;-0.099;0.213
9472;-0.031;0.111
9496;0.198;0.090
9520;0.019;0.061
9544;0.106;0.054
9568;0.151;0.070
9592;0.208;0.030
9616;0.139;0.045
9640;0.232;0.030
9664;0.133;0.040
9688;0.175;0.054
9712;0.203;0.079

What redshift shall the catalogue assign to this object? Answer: 1.84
